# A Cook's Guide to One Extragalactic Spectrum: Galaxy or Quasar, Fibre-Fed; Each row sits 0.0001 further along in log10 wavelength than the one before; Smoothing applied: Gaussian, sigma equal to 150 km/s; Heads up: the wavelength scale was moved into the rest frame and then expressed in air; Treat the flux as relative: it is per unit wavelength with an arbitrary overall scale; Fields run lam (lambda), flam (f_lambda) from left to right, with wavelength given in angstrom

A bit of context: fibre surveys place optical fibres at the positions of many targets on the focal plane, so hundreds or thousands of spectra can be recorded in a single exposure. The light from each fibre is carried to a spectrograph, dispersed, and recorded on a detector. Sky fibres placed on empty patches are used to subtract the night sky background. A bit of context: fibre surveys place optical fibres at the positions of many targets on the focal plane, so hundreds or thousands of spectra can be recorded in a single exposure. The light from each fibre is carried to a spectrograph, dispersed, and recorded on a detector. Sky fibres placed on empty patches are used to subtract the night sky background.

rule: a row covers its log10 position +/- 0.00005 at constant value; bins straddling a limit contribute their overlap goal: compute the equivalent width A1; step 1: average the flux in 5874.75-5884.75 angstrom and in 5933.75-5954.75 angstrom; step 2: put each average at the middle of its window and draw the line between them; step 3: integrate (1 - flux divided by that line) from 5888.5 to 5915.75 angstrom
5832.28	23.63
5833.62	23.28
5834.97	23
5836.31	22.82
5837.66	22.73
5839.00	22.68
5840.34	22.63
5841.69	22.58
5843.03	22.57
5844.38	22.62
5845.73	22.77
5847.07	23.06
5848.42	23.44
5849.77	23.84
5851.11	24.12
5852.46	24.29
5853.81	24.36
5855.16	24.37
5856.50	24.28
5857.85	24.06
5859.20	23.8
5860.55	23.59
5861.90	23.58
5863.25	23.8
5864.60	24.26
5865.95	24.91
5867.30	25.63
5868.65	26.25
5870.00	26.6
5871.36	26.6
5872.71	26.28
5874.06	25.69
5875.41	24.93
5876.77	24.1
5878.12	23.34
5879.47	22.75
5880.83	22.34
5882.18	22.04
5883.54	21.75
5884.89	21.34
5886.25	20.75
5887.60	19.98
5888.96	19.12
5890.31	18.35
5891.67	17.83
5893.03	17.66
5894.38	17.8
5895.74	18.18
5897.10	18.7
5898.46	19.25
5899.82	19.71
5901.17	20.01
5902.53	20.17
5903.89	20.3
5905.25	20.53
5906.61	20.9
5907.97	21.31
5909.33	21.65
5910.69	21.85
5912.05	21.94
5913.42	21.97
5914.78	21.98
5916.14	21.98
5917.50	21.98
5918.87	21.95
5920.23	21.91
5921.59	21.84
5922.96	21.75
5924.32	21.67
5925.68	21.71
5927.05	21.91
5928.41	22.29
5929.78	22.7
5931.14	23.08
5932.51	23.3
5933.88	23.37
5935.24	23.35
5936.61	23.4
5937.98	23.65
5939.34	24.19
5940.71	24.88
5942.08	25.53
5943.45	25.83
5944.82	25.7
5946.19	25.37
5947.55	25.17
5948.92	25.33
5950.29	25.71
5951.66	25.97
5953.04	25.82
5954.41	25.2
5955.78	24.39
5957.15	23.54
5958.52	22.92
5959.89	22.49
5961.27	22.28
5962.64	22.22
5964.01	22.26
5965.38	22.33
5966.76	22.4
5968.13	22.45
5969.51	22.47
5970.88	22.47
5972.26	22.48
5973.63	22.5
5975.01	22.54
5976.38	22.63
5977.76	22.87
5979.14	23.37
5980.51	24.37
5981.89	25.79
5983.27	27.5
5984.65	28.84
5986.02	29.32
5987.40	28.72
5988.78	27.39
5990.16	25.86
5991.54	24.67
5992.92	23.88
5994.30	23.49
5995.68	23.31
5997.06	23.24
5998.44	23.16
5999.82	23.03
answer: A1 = 4.2 angstrom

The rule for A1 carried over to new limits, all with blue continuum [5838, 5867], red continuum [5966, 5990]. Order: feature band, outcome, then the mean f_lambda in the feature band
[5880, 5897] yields 3.0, 19.7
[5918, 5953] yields 0.8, 23.7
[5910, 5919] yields 0.8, 21.9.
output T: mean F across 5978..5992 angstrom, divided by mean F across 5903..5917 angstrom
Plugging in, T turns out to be 1.2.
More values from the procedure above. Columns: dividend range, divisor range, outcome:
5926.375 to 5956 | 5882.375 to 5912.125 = 1.22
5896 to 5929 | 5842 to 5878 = 0.87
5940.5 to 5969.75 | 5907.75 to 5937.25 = 1.08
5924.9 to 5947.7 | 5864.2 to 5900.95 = 1.08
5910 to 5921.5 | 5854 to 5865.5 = 0.91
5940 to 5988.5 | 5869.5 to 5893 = 1.09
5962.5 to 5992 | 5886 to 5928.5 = 1.19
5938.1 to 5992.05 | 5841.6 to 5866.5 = 1.03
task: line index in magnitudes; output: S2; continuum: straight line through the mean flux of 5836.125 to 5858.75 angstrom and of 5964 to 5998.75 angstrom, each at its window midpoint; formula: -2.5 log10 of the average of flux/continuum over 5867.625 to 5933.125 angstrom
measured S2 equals 0.096 mag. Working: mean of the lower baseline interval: 23.4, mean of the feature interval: 21.7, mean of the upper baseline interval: 24.3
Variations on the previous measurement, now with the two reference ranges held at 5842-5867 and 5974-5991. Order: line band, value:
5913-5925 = 0.13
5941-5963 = 0.03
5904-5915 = 0.15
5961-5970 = 0.14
